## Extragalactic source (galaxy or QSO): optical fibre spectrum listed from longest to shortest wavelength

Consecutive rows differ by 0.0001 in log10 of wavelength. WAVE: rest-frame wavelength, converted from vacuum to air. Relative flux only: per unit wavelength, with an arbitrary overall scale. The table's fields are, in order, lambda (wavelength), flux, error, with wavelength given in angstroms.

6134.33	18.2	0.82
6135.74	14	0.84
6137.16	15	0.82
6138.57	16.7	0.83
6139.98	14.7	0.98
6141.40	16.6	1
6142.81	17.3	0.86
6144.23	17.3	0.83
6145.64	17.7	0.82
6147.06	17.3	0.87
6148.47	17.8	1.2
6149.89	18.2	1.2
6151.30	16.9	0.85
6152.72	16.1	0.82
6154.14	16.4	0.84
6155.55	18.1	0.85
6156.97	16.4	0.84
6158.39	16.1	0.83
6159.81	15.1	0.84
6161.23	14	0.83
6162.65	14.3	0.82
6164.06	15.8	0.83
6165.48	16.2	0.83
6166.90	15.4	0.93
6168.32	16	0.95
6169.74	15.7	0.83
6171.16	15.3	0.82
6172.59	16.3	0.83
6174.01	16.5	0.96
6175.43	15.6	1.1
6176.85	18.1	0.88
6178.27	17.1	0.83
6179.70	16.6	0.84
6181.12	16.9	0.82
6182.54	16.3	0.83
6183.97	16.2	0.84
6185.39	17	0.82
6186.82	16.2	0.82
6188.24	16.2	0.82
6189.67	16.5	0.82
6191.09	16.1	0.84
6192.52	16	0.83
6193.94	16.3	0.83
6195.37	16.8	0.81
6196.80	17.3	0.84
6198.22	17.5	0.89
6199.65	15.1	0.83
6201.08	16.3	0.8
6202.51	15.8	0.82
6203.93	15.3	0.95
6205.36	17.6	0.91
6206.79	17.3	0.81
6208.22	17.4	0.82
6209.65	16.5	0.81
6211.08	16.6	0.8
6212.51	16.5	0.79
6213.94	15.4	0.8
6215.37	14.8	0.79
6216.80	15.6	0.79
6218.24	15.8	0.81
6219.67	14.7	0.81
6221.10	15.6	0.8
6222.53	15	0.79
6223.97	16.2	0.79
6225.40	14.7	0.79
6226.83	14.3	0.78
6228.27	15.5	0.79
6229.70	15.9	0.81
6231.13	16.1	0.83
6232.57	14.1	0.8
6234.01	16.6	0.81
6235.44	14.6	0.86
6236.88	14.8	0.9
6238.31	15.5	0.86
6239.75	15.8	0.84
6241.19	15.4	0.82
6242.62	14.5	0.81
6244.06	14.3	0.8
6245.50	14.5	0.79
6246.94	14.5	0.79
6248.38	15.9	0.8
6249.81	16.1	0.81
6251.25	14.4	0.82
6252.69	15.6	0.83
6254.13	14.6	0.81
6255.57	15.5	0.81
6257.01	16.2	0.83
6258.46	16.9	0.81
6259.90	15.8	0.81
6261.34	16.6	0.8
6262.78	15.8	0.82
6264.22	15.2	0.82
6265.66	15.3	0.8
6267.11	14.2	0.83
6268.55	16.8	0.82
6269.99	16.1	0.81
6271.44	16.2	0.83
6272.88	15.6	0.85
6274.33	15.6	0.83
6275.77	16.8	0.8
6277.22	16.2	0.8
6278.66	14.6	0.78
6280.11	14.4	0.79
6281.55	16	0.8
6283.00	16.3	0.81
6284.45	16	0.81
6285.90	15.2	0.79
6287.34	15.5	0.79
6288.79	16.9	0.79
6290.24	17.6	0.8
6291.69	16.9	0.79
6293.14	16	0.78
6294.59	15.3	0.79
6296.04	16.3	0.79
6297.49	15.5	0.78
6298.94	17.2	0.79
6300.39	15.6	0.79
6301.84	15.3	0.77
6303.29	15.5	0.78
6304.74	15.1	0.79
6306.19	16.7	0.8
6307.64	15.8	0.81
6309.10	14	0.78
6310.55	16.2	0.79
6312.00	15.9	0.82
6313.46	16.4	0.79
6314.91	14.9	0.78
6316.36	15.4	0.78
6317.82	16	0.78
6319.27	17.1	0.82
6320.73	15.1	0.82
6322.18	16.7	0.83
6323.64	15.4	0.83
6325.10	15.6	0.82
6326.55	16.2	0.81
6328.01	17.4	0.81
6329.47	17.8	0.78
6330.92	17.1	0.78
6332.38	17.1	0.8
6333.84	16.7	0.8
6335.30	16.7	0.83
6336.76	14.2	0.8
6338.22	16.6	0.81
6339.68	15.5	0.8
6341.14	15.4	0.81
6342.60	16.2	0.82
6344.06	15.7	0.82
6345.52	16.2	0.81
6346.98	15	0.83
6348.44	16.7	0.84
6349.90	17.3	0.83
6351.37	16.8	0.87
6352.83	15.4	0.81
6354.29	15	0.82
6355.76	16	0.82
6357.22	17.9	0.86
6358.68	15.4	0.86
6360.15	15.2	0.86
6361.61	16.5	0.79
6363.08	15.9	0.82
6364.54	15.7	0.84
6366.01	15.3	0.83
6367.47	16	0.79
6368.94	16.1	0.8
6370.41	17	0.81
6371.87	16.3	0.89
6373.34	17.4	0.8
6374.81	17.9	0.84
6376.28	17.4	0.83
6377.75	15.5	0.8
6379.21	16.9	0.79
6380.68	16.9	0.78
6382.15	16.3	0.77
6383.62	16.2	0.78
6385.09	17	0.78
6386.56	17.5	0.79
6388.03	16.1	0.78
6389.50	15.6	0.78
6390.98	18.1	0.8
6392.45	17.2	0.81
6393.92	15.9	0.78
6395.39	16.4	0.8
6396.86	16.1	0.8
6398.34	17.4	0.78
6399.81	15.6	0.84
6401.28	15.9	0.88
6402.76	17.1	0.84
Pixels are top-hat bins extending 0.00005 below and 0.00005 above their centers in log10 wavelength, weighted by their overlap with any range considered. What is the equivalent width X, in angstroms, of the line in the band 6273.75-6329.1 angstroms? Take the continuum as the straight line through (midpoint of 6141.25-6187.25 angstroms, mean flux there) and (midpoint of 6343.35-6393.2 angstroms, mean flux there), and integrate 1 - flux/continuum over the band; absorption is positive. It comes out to 1.6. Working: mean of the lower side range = 16.4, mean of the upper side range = 16.4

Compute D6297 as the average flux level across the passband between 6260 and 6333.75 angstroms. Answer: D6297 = 16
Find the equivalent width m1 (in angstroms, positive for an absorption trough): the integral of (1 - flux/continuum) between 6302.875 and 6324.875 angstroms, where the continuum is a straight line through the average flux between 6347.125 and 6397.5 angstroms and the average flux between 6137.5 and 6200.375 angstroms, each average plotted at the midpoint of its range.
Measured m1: 0.9 angstroms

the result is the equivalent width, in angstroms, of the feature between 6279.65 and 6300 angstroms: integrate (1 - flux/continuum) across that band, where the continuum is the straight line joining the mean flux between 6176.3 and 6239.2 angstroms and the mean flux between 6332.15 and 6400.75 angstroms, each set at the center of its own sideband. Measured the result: 0.12 angstroms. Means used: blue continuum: 16.1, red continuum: 16.3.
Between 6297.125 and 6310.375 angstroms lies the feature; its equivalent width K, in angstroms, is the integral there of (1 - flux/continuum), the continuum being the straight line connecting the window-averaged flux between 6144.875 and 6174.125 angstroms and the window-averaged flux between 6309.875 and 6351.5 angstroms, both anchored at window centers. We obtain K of 0.4 angstroms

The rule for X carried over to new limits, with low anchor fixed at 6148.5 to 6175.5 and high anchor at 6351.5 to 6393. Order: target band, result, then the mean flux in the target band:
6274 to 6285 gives 0.4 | 15.7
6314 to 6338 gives 0.2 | 16.2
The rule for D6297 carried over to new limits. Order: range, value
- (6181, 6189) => 16.4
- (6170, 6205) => 16.4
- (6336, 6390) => 16.2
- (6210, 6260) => 15.4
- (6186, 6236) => 16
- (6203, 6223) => 16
